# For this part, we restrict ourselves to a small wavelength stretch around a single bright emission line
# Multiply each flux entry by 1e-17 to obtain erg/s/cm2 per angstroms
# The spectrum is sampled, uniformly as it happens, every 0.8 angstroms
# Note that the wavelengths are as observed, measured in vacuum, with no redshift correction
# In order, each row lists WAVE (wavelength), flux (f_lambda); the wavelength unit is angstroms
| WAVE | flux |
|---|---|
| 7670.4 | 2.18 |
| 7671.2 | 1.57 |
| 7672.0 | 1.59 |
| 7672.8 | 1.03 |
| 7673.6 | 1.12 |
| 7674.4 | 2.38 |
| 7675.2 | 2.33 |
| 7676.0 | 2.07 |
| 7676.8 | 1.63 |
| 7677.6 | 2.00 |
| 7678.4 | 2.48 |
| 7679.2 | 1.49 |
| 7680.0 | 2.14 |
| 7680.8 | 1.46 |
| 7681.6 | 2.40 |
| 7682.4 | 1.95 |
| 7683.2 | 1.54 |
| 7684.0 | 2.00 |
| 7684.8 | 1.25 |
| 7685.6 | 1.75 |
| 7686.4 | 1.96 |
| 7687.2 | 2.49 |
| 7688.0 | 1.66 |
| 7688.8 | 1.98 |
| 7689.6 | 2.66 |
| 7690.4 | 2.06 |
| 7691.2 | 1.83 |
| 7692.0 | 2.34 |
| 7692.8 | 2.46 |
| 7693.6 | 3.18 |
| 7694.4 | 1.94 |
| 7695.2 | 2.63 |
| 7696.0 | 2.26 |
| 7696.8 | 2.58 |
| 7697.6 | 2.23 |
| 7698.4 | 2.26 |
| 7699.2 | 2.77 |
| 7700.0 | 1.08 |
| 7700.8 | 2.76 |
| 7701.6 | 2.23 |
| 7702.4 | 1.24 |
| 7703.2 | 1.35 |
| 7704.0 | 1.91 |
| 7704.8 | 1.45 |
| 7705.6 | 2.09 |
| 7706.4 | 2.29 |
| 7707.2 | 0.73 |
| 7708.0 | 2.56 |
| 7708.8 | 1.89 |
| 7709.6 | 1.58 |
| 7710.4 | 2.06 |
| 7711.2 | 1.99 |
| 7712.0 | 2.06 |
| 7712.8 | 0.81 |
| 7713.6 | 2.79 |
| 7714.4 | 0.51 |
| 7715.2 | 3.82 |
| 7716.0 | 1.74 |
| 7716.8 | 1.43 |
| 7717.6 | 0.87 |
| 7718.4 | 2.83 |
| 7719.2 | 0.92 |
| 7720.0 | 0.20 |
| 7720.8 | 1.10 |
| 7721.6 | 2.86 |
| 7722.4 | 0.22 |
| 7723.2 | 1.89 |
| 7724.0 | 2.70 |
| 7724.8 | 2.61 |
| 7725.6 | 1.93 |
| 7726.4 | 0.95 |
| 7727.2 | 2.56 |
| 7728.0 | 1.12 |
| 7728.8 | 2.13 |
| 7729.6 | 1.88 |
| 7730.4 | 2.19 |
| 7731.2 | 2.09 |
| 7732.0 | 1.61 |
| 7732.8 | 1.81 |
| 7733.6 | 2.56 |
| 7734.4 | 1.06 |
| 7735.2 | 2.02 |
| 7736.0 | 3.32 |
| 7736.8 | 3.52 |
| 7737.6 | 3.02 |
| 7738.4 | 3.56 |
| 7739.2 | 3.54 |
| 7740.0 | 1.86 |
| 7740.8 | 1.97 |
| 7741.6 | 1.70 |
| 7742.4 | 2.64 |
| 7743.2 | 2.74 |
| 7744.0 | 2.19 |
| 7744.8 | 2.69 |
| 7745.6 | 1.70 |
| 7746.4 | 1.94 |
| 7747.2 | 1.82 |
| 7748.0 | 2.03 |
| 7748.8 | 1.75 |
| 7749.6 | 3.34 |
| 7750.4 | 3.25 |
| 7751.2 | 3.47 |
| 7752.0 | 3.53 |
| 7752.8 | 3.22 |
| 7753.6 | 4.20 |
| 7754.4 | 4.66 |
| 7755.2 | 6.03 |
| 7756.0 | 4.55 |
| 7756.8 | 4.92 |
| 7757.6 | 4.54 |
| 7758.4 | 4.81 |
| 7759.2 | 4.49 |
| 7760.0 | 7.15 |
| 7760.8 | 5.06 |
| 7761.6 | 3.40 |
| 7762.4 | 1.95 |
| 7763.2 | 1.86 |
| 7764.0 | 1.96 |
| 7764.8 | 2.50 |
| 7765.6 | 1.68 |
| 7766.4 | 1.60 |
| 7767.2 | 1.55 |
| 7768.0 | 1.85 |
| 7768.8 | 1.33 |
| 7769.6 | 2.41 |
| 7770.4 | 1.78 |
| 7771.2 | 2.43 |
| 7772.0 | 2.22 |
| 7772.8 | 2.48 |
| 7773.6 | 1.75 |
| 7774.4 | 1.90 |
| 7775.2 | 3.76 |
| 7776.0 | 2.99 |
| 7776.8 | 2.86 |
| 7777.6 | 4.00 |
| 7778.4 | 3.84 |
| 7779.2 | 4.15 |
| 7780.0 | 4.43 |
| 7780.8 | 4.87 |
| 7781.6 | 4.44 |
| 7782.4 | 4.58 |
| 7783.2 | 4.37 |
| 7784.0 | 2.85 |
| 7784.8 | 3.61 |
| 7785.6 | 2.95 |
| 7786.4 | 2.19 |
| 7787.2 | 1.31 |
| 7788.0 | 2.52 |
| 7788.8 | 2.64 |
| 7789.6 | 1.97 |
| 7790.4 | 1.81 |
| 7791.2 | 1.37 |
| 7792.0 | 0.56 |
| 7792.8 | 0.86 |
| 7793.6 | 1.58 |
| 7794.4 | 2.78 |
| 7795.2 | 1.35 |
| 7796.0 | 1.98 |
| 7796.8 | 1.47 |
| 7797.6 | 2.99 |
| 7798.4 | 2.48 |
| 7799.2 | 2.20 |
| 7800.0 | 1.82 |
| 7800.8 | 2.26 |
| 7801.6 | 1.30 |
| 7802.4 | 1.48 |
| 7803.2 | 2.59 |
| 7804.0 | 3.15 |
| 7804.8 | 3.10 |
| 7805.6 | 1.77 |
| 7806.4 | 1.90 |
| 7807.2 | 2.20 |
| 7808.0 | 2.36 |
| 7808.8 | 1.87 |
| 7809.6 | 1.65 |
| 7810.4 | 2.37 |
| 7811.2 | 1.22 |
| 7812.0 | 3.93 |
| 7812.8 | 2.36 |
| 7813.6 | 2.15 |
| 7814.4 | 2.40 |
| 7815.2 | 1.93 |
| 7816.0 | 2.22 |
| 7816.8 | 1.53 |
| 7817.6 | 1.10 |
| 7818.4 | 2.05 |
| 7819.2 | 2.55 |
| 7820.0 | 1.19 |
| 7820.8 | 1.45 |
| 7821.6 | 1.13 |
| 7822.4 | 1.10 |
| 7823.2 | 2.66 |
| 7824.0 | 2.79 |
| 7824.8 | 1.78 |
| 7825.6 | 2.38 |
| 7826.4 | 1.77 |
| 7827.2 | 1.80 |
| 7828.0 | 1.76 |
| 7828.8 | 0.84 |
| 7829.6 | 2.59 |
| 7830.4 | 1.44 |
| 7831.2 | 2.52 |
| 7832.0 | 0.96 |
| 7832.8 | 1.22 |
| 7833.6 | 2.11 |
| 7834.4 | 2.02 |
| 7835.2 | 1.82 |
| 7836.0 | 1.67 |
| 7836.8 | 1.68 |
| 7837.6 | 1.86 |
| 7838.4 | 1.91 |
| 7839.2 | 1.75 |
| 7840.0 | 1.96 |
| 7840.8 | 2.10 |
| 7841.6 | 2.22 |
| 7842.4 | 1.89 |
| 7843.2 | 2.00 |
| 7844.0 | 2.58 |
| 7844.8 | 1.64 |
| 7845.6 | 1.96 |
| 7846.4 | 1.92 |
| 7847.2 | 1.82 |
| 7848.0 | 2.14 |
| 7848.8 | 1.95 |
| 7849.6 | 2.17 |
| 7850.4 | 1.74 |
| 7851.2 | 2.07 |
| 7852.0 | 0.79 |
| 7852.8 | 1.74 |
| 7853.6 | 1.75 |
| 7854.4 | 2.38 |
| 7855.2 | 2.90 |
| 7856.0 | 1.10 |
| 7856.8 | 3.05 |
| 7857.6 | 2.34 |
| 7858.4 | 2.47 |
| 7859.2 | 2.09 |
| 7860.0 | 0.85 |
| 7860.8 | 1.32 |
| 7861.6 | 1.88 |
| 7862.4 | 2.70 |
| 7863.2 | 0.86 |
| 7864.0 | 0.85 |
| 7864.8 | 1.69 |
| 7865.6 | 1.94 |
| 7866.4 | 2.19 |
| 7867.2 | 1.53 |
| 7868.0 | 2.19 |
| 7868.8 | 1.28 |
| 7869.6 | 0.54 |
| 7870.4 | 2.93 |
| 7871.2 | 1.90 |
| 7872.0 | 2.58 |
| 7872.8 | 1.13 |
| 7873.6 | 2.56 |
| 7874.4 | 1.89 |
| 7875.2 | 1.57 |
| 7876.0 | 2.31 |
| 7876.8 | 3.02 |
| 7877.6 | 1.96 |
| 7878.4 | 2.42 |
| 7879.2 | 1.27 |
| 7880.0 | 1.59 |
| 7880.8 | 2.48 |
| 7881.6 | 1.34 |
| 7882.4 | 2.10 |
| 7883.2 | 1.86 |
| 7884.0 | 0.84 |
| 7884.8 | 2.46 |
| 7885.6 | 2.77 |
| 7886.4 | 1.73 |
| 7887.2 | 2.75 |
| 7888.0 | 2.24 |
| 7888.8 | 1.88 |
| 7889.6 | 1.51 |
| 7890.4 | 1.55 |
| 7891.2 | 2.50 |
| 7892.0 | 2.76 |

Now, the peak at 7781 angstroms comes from [N II] 6583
